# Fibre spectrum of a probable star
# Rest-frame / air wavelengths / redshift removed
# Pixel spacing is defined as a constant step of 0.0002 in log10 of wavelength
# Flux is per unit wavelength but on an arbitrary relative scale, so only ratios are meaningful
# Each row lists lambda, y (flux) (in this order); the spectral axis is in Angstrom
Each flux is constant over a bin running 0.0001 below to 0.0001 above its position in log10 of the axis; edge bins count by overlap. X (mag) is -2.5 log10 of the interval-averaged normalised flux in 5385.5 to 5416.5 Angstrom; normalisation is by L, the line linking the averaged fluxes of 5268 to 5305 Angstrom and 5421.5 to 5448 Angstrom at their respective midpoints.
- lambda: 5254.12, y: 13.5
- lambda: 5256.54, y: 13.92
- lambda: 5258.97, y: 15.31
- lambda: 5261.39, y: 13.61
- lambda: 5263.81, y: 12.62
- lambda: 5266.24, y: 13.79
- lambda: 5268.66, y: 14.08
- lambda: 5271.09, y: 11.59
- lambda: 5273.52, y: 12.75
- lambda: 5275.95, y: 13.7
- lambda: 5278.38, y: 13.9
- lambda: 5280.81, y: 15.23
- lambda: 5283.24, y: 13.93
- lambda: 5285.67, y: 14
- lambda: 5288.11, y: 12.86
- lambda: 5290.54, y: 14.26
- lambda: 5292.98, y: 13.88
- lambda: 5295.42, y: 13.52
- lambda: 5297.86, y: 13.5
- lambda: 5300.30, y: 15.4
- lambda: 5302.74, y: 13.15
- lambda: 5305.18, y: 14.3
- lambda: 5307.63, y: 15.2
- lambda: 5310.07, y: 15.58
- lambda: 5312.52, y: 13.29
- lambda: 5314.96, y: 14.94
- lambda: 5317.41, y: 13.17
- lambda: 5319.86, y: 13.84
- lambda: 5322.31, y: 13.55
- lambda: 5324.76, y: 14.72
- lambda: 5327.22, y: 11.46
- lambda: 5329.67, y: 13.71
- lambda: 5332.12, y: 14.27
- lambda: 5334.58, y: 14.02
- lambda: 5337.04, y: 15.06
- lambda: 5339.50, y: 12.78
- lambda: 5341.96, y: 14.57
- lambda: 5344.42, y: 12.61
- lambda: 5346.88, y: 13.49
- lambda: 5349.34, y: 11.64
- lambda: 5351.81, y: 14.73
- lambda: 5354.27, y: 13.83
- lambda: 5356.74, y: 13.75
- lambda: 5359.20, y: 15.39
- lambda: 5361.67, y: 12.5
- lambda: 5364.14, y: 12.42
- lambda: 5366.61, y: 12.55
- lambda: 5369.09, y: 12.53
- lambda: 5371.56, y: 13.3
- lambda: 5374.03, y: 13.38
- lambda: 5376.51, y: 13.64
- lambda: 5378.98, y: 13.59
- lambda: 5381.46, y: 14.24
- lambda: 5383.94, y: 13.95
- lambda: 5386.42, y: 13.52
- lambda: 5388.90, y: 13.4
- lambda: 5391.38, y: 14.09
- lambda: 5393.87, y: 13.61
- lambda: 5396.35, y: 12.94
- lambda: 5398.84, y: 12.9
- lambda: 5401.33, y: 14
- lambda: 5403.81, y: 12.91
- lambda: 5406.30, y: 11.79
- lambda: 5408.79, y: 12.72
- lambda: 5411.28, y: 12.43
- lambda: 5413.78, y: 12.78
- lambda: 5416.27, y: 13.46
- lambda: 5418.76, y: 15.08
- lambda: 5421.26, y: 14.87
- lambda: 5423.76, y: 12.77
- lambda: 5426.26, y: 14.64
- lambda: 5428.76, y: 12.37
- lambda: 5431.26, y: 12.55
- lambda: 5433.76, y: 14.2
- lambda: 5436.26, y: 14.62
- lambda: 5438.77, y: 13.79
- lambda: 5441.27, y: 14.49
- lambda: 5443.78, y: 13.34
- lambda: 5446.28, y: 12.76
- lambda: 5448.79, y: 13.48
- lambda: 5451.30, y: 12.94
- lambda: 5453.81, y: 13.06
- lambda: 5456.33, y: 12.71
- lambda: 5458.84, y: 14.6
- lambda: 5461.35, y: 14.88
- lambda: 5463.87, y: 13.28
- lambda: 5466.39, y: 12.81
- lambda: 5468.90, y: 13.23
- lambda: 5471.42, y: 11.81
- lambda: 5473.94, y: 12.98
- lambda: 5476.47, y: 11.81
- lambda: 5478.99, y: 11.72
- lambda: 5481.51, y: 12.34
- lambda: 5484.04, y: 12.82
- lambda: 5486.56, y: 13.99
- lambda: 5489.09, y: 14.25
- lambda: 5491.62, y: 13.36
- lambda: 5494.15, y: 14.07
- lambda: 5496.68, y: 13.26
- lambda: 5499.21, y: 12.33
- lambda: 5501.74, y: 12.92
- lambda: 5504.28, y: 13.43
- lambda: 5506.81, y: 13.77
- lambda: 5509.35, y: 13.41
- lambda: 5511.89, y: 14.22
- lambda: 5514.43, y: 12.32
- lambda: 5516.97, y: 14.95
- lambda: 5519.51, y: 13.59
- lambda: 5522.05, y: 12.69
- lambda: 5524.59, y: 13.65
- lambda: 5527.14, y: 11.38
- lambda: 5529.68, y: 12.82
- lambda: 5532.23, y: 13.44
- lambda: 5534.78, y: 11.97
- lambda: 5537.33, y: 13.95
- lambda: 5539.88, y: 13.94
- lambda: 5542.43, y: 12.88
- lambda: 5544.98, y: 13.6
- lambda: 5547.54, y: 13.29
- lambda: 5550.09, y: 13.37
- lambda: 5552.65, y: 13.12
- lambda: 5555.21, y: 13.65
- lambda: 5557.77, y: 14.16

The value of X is 0.04 mag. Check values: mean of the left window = 13.7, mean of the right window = 13.6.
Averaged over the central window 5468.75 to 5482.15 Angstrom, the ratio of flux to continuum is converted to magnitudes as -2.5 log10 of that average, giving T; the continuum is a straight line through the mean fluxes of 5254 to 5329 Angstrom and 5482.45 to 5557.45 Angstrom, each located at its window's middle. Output 0.10 mag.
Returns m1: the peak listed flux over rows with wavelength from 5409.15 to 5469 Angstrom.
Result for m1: 15.08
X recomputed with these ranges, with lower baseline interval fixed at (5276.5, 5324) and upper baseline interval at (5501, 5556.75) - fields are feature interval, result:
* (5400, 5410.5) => 0.07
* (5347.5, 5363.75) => 0.03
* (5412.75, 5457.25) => 0.00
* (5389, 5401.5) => 0.02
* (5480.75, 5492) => 0.00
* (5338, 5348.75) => 0.05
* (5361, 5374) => 0.09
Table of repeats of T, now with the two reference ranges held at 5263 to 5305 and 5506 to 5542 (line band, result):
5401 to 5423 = 0.01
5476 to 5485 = 0.10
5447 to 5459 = 0.02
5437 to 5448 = -0.02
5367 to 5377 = 0.03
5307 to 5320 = -0.06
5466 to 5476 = 0.06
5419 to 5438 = -0.03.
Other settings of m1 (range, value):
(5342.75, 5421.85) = 15.39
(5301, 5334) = 15.58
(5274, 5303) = 15.4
